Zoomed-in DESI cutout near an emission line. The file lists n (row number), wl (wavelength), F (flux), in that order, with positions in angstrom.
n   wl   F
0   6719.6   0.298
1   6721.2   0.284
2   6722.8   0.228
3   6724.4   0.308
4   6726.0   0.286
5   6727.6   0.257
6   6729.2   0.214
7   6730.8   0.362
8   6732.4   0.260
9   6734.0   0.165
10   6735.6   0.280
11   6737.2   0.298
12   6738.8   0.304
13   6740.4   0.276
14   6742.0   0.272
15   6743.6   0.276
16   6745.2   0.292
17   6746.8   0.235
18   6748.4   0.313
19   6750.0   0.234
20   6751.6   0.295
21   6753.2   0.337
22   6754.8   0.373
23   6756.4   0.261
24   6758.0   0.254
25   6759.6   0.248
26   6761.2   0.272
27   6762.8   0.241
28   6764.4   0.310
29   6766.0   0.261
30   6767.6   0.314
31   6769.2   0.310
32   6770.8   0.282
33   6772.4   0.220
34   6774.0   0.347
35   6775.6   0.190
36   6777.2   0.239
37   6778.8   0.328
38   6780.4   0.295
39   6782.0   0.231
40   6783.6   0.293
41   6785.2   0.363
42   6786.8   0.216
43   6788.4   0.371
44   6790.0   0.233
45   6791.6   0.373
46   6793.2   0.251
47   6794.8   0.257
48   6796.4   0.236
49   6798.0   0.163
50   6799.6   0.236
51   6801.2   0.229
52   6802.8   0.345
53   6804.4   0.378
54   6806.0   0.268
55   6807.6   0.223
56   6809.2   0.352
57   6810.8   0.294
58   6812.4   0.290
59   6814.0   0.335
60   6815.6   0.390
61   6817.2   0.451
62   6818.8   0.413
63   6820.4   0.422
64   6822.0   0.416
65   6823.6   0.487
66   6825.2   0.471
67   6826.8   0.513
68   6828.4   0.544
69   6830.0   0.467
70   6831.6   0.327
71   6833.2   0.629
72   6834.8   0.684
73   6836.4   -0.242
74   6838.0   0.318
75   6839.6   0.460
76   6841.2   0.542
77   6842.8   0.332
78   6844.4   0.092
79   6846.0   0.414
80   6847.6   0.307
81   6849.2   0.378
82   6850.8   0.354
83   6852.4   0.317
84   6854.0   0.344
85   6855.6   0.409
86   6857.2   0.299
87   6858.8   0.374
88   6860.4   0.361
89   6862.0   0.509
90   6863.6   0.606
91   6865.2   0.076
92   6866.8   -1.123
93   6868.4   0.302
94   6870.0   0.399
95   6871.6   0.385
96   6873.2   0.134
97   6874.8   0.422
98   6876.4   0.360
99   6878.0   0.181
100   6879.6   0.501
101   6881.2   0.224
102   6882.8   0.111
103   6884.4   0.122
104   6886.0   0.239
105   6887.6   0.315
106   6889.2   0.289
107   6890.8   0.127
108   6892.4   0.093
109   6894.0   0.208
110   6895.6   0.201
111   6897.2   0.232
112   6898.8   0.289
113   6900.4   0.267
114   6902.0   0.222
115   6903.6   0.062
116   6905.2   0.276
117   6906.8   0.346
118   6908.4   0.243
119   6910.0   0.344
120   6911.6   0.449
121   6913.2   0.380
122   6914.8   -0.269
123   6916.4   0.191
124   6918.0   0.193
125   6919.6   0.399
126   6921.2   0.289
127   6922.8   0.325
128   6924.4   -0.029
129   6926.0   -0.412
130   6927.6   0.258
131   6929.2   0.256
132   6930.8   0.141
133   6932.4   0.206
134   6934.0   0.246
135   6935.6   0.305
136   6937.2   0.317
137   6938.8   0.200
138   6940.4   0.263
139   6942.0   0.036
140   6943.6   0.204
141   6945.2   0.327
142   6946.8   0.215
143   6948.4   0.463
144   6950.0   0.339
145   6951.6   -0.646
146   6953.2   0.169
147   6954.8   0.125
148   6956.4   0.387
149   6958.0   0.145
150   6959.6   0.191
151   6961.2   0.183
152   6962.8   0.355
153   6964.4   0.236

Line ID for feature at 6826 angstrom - C III]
